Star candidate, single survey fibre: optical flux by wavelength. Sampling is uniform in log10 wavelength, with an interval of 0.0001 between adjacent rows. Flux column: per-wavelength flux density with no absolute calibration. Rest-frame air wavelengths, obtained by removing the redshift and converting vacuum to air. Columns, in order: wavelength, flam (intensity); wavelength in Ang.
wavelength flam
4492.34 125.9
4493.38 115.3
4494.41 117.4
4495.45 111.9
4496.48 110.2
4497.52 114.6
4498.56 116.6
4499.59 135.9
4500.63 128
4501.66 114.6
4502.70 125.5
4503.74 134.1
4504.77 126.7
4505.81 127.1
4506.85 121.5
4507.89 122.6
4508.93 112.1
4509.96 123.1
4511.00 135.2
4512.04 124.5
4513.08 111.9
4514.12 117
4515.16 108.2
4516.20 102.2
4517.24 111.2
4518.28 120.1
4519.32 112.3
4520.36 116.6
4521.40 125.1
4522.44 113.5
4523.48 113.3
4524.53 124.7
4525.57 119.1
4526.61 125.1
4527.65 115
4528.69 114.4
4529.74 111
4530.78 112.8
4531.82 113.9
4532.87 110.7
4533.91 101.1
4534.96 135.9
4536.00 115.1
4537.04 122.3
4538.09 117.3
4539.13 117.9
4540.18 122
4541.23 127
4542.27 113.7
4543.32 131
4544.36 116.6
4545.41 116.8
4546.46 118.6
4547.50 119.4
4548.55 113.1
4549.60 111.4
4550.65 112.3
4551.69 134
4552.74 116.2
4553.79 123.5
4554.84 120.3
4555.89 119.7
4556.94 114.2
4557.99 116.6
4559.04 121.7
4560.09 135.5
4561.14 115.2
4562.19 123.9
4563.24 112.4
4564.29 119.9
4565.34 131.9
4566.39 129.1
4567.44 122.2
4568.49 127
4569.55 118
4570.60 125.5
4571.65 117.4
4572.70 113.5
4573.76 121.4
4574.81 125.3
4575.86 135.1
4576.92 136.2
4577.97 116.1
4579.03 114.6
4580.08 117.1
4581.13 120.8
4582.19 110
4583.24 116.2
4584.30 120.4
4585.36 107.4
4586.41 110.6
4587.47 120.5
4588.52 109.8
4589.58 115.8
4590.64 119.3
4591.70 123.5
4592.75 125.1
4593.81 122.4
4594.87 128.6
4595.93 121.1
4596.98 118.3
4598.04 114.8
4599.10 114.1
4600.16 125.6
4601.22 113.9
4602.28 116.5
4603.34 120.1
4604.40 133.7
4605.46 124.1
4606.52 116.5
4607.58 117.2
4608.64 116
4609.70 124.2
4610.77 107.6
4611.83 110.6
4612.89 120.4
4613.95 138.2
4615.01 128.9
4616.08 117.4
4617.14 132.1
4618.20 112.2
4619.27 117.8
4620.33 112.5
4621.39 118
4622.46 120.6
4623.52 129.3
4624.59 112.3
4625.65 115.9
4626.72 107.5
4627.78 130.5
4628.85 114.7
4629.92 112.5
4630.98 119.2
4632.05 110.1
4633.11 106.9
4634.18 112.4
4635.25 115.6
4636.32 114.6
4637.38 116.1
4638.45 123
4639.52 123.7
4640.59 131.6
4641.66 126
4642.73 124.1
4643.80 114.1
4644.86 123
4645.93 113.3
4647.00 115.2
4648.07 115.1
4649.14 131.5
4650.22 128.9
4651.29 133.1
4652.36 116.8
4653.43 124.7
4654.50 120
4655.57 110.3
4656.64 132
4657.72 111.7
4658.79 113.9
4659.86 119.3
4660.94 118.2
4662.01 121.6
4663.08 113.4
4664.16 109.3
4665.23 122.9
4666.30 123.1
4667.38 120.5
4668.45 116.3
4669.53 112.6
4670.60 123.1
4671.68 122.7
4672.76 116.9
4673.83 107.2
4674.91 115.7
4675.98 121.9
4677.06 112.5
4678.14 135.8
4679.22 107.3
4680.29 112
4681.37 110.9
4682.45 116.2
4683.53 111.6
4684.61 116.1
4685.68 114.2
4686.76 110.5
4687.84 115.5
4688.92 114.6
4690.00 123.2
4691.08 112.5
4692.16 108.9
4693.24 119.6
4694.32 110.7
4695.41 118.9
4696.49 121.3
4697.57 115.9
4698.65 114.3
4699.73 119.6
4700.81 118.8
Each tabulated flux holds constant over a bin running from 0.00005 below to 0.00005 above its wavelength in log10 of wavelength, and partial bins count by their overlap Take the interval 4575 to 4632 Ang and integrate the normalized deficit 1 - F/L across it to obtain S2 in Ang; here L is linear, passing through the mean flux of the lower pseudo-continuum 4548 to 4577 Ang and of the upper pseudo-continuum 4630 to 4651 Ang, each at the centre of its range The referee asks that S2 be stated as 0.5 Ang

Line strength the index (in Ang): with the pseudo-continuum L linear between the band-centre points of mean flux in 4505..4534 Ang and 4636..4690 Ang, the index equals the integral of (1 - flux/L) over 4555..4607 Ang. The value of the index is -1.2 Ang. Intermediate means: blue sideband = 117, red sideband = 119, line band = 120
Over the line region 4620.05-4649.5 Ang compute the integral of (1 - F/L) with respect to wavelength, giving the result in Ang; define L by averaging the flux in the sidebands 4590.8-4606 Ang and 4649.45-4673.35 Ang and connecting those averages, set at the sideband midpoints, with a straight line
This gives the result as 0.6 Ang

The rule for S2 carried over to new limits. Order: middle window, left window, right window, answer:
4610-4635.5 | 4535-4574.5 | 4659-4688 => 0.1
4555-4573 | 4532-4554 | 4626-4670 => -0.4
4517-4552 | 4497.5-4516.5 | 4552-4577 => 1.2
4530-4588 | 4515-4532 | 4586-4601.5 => -1.2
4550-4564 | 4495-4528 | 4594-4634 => -0.1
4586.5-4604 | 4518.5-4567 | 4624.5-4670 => -0.1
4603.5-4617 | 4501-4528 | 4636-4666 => -0.2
